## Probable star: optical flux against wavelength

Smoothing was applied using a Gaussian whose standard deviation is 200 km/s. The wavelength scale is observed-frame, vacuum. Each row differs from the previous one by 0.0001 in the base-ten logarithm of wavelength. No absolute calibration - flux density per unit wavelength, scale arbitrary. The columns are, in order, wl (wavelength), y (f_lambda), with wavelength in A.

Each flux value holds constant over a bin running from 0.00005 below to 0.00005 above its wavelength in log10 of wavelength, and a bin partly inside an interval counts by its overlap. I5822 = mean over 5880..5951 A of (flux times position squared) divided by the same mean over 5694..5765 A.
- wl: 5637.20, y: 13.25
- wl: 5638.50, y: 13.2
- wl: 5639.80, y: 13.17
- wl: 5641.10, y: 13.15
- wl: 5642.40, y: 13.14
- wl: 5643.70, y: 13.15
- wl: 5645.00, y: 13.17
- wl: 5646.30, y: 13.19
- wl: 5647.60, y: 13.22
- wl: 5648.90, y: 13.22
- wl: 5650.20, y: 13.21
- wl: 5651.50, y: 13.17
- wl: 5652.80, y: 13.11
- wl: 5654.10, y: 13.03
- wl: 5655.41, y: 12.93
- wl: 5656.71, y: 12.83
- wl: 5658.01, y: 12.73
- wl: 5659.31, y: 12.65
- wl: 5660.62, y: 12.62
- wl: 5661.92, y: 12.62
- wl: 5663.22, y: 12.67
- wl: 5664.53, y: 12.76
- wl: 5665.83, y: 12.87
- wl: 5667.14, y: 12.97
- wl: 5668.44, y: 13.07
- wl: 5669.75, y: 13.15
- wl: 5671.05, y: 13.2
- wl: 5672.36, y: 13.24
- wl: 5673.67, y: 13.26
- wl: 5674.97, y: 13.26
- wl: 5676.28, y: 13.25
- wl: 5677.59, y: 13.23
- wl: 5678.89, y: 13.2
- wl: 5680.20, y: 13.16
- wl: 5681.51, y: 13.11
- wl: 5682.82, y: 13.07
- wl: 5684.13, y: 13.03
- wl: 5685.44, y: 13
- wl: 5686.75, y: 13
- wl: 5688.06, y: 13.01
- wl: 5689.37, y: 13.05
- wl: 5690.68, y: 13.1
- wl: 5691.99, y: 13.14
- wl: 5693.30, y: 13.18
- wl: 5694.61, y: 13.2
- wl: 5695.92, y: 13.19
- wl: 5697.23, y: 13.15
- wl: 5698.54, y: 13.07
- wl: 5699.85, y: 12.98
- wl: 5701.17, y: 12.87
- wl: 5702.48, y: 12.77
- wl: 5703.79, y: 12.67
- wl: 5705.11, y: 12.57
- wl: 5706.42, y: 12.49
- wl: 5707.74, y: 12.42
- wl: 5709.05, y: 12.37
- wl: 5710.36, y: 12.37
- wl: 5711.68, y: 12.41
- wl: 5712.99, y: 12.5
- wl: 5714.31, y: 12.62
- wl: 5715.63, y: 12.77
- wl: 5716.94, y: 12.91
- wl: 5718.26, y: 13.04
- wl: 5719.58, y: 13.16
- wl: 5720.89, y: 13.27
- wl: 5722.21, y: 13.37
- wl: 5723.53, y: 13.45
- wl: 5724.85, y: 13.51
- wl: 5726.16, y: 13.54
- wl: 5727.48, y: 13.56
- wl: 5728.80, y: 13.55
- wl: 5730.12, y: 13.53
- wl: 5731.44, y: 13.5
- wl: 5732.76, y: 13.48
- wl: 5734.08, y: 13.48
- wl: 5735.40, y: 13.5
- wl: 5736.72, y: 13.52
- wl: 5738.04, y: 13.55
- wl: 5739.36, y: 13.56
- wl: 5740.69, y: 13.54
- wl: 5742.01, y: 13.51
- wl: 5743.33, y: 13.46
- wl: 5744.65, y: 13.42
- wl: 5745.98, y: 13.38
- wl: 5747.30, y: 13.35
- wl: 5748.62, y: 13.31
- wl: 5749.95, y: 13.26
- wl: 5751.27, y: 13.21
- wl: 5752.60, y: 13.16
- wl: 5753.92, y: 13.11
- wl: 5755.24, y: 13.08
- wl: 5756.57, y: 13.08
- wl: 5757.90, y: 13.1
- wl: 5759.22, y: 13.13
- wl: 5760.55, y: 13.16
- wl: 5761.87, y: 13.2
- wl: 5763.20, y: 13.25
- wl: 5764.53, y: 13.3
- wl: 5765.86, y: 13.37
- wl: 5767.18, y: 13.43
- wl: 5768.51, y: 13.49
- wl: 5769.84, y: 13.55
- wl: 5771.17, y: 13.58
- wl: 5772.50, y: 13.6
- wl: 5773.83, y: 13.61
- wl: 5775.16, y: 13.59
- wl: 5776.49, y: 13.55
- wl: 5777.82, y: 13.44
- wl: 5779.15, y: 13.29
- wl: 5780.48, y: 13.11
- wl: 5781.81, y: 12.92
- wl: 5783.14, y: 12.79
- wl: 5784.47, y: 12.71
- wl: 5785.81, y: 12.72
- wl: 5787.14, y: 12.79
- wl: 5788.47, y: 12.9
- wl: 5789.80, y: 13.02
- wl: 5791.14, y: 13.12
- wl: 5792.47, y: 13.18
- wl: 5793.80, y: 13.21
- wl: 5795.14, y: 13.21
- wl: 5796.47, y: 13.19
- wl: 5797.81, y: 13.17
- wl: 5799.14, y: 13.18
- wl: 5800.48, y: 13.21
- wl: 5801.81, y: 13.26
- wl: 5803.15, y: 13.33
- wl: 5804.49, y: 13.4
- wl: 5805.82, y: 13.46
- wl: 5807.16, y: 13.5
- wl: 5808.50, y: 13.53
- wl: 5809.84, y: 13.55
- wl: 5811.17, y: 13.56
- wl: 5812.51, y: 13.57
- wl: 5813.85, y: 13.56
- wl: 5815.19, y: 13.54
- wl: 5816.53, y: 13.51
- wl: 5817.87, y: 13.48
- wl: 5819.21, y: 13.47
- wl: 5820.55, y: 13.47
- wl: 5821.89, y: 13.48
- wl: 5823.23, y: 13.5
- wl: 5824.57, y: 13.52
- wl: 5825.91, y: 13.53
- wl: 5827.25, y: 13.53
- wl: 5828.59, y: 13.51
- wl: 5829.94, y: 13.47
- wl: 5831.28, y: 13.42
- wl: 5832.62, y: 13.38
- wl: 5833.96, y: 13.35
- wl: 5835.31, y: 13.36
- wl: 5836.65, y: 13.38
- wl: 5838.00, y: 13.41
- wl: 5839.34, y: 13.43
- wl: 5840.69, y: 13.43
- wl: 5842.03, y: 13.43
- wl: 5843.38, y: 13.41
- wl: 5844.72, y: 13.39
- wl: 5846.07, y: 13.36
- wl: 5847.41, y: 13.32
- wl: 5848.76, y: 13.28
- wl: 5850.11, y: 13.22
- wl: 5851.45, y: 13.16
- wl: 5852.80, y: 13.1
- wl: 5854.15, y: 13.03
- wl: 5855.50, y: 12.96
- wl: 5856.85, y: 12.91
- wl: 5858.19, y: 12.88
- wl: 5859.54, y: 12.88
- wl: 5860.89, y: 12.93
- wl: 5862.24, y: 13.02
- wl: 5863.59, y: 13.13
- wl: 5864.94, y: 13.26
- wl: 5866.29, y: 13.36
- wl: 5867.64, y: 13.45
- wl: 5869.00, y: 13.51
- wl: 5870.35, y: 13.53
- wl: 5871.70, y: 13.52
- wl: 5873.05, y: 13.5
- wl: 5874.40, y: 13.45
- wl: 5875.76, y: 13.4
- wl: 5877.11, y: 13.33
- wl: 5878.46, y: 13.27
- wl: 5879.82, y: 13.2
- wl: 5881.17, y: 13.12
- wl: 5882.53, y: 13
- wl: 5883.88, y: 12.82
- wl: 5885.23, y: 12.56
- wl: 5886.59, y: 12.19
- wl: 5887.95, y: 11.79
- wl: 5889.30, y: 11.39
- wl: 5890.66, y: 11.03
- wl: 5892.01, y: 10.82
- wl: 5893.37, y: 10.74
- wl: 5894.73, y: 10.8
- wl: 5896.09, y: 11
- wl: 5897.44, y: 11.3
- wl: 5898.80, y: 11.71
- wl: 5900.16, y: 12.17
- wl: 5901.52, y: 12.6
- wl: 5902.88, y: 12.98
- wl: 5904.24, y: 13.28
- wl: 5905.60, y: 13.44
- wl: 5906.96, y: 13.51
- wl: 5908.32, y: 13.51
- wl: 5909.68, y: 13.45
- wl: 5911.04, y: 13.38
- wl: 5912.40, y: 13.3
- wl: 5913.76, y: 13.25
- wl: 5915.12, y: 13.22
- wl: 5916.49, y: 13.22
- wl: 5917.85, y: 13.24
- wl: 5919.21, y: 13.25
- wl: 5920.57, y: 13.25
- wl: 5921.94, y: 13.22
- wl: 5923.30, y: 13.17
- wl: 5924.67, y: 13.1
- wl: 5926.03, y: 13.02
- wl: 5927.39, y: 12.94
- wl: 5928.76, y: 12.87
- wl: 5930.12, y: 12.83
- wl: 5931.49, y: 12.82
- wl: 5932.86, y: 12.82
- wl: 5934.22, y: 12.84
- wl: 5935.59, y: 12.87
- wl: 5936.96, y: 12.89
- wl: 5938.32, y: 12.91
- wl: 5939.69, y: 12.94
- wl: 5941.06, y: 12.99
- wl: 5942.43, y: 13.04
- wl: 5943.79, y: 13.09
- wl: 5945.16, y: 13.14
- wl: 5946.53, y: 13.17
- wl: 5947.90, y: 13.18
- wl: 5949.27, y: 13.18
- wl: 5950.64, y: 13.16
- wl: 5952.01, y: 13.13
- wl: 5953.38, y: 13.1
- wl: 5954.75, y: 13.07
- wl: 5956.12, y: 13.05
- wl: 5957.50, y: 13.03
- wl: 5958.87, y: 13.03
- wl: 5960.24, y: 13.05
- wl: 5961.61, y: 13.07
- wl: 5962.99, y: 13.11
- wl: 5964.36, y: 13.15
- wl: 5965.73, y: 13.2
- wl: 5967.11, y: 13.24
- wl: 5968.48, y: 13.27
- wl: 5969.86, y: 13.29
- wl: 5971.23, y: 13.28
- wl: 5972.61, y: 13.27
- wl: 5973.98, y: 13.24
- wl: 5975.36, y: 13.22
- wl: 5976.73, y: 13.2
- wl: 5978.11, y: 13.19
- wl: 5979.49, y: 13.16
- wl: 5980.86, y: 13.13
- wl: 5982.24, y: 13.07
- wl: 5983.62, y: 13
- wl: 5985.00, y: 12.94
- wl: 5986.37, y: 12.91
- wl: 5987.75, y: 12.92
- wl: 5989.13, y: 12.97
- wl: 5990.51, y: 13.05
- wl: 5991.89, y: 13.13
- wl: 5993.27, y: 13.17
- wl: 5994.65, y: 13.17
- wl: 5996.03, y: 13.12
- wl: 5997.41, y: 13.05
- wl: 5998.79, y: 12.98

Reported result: 1.0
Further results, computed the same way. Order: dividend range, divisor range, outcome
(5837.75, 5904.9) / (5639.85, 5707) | 1.05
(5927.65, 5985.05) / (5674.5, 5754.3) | 1.08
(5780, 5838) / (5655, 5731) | 1.07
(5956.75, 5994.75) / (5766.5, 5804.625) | 1.06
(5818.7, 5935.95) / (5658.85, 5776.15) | 1.04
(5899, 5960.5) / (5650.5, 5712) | 1.10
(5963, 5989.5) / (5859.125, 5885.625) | 1.03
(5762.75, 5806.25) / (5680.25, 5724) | 1.05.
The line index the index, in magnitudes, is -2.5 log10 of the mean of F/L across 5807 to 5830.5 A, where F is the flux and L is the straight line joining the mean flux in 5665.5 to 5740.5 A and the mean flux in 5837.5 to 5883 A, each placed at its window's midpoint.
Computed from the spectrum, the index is -0.02 mag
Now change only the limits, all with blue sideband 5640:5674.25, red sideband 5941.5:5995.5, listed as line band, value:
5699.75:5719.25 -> 0.03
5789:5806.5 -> -0.01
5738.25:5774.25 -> -0.02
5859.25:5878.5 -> -0.02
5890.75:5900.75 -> 0.17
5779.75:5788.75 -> 0.02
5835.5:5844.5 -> -0.03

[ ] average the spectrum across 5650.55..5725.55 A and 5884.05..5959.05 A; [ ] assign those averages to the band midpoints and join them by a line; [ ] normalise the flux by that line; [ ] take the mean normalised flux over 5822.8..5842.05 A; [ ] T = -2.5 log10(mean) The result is -0.05 mag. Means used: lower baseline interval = 13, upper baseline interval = 12.7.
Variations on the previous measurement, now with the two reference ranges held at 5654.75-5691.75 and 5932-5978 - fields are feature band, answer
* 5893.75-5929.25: 0.02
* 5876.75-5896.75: 0.09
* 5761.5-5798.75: -0.02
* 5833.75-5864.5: -0.01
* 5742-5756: -0.02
